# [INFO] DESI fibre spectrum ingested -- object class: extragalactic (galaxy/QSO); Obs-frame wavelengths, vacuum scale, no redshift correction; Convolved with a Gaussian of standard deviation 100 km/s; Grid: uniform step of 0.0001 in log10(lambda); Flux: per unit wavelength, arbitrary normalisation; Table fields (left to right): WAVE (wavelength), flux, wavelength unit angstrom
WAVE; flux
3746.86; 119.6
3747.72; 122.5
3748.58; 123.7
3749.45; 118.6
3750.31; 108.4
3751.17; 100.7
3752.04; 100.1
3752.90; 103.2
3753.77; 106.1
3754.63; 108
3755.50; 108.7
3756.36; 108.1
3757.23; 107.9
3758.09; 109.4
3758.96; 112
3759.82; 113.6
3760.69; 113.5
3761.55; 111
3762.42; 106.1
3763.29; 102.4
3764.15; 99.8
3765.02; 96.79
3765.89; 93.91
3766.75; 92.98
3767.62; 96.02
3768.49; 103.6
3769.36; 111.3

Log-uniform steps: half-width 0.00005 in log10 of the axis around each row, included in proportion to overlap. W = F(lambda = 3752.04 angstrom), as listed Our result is 100.1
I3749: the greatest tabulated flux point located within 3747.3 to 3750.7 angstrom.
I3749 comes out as 123.7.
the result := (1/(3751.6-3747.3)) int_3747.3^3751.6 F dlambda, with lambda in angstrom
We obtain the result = 115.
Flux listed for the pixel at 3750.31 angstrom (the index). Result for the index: 108.4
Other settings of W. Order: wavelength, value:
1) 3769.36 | 111.3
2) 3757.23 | 107.9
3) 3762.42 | 106.1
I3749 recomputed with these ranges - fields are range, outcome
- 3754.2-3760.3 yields 113.6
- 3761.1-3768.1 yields 111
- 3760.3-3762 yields 113.5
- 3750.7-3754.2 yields 106.1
